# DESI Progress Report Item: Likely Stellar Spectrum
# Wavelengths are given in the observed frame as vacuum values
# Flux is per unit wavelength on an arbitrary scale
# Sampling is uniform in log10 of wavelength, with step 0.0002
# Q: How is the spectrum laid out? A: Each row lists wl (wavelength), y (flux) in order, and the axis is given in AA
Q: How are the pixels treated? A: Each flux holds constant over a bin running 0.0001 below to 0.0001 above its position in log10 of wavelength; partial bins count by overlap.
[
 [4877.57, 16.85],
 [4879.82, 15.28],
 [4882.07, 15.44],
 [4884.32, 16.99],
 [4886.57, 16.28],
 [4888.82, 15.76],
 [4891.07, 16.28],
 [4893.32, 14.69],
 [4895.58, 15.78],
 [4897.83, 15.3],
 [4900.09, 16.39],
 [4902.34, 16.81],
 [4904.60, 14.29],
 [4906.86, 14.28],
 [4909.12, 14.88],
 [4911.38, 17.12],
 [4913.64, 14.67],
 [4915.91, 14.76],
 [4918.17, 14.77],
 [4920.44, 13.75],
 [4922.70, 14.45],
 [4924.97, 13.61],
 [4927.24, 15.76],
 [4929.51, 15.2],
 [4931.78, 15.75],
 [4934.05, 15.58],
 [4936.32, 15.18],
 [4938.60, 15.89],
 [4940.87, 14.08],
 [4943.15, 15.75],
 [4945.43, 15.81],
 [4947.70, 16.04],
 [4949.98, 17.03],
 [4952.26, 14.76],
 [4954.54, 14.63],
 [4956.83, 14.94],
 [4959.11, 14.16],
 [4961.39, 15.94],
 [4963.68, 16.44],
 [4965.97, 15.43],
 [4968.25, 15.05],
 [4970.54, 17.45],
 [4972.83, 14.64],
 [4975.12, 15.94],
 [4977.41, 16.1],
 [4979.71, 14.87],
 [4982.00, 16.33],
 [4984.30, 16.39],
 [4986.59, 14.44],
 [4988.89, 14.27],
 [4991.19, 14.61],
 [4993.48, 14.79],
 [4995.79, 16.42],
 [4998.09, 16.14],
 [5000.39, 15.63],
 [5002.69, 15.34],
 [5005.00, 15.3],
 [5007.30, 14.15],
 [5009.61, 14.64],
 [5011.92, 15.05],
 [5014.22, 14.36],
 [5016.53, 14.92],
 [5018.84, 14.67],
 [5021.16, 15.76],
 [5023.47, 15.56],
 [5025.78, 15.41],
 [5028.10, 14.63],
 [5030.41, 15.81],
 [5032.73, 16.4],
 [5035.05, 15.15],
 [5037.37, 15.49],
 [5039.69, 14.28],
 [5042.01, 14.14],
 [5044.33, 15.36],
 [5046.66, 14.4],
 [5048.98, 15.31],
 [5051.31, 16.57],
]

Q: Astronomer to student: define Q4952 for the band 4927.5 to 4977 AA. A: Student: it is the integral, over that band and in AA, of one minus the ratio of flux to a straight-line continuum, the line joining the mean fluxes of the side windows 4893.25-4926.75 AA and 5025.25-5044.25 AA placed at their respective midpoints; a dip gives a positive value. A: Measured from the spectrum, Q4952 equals -1.4 AA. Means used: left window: 15.1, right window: 15.2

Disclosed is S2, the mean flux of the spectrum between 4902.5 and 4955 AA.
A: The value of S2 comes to 15.2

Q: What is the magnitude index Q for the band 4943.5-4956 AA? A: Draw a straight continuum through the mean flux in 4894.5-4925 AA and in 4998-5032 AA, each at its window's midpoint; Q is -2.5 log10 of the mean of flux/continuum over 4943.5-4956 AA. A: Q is -0.04 mag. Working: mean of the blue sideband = 15.1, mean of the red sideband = 15.1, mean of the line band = 15.6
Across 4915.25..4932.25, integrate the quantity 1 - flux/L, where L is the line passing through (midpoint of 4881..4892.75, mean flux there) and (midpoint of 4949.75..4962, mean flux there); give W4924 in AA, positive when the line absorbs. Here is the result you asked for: 0.91 AA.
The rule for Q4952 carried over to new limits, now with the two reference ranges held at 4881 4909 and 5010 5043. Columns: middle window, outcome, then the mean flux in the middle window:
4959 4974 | -0.3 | 15.7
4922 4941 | 0.5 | 15.1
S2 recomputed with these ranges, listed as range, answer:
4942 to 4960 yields 15.4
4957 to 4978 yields 15.6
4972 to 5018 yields 15.2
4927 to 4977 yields 15.5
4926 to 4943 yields 15.4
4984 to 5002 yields 15.3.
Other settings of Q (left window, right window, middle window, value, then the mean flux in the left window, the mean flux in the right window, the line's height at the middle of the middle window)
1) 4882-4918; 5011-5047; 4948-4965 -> 0.00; 15.6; 15.1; 15.4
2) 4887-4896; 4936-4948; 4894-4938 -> 0.03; 15.7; 15.4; 15.6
